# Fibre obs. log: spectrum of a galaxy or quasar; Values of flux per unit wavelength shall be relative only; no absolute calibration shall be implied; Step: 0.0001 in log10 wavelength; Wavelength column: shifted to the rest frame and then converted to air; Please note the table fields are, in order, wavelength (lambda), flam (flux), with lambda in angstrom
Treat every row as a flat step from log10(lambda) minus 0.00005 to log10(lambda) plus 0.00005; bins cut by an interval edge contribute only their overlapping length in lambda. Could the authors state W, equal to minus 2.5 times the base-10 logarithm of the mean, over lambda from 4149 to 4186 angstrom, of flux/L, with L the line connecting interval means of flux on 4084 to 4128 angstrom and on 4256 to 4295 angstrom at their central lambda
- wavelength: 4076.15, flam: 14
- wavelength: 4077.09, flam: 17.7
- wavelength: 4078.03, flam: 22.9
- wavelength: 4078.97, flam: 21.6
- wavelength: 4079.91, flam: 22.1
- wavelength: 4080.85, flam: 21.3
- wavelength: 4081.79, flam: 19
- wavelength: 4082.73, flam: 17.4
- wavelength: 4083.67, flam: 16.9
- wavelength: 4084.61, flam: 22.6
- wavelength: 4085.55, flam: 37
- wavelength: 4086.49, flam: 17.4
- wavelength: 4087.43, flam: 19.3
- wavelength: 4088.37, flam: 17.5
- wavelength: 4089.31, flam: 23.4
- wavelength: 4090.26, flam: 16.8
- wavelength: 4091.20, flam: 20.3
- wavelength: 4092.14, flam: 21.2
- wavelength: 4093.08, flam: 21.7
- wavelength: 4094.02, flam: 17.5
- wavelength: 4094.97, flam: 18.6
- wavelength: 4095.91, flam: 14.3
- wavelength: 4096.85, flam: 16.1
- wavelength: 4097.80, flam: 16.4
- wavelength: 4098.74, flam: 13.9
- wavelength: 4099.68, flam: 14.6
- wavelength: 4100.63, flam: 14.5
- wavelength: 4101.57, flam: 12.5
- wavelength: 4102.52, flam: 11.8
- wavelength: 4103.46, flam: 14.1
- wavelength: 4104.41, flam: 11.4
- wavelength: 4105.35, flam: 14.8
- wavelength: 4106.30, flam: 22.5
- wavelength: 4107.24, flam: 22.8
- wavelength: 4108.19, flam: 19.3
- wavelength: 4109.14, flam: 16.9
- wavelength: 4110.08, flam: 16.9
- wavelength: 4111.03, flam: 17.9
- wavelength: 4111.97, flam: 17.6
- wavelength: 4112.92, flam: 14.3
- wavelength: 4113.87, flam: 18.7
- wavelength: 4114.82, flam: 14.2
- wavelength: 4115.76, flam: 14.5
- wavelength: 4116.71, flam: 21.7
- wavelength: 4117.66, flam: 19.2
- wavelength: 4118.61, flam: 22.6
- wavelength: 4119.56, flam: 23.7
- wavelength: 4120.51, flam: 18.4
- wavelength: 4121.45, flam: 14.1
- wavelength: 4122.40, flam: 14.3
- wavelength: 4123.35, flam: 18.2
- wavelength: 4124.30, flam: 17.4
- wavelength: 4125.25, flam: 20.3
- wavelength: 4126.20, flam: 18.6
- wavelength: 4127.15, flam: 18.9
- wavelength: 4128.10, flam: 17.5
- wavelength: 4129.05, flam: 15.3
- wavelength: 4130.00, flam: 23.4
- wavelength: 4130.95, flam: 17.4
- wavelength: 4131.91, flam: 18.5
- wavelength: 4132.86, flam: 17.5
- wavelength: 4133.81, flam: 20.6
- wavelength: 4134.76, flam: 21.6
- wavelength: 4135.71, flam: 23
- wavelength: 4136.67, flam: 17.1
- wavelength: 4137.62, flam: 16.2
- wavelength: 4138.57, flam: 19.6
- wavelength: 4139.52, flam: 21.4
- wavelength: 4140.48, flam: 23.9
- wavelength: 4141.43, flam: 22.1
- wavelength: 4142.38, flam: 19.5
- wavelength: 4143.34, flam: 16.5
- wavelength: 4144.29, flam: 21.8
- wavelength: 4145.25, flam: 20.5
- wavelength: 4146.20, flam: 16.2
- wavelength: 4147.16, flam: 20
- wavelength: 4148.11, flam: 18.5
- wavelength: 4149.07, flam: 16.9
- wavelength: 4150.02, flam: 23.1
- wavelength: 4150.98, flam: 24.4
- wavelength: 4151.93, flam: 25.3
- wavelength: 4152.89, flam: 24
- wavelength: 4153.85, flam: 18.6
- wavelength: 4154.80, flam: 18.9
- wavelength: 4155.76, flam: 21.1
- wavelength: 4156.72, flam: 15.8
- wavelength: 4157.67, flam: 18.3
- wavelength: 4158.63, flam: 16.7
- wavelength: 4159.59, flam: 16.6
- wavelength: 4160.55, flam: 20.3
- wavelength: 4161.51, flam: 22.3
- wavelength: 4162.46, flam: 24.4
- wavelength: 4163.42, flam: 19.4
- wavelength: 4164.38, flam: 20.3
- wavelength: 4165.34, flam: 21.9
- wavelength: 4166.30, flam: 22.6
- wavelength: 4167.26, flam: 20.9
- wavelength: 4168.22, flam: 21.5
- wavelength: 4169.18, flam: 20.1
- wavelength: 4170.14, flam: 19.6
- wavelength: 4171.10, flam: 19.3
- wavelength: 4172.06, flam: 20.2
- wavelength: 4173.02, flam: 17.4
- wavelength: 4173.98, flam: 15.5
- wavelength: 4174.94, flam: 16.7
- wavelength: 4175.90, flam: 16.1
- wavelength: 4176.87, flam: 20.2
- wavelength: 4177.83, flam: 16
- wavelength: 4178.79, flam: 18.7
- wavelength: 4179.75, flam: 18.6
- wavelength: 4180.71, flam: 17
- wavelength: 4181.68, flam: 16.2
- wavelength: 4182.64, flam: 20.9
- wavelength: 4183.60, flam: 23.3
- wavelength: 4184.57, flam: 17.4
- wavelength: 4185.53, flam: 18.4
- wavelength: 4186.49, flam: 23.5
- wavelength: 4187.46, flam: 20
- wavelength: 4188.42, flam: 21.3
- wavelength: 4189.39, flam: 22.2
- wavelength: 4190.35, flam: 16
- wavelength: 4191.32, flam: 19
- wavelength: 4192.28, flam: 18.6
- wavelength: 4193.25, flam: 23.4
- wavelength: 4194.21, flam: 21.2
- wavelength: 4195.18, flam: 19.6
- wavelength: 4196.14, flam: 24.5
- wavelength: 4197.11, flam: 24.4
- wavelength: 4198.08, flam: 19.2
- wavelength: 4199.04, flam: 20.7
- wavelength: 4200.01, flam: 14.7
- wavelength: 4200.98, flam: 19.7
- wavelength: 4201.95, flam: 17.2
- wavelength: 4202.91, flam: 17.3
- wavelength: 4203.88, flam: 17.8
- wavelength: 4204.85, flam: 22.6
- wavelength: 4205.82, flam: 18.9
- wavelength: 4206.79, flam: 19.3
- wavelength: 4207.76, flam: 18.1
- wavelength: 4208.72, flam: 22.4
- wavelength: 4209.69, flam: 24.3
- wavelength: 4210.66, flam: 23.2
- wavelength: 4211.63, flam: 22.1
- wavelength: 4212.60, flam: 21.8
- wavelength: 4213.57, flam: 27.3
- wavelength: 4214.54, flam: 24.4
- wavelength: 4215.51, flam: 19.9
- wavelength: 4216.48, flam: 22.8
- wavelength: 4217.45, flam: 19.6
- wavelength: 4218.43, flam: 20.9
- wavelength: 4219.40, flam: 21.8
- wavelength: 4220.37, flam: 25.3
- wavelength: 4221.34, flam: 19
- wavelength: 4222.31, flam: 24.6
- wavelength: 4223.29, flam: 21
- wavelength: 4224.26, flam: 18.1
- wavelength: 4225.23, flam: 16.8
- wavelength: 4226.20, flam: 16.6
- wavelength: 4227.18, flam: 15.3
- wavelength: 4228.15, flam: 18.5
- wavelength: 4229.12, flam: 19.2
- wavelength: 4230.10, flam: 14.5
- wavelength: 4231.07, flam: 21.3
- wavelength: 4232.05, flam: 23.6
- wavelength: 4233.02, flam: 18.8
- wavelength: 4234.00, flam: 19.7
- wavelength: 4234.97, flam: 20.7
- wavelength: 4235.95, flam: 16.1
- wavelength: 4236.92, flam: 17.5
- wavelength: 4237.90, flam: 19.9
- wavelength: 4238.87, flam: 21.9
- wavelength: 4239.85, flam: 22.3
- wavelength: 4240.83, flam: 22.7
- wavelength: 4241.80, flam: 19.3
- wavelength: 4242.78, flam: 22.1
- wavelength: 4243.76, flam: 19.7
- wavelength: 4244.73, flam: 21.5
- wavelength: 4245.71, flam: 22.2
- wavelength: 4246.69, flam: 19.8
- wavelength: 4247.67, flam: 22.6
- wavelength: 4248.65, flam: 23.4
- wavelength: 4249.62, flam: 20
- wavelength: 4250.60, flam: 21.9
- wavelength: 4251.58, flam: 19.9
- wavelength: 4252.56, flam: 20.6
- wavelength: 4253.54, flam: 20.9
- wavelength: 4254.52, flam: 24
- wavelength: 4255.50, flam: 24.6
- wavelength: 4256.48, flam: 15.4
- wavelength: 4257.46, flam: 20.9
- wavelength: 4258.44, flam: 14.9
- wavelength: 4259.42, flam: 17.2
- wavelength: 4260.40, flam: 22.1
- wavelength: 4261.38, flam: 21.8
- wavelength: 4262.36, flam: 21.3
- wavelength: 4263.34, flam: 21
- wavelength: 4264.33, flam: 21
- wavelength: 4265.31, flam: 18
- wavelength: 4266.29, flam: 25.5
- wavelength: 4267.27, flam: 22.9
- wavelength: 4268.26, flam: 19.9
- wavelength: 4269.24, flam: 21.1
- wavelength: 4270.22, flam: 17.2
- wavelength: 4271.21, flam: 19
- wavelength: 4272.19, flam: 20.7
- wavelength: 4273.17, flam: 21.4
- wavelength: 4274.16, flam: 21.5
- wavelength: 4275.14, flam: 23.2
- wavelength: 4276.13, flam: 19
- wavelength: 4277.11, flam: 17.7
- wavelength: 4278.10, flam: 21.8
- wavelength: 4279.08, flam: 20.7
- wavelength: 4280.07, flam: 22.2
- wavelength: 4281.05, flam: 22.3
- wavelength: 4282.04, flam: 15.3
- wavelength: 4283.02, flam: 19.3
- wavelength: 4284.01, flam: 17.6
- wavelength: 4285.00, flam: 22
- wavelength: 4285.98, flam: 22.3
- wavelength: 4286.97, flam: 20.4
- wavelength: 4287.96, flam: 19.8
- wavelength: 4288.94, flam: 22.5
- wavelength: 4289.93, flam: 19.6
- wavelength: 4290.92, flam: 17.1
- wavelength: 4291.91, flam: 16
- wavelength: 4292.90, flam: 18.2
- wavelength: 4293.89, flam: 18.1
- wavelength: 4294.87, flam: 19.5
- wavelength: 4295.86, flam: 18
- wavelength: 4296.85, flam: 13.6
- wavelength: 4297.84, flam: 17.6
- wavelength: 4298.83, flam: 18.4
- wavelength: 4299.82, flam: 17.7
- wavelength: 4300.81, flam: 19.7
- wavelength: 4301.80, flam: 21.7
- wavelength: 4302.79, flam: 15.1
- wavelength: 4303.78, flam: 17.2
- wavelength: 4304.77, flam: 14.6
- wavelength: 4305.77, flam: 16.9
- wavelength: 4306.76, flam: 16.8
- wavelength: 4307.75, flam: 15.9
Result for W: -0.052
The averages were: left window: 18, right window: 19.9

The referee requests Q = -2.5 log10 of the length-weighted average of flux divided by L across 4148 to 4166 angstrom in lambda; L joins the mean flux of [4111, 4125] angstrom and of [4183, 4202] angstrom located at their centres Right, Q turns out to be -0.07 mag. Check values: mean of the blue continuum 17.8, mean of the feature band 20.4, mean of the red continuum 20.3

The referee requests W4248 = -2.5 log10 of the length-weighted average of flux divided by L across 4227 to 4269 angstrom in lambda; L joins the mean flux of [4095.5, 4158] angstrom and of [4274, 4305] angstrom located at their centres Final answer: -0.085 mag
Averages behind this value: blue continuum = 18.4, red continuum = 19.1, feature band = 20.4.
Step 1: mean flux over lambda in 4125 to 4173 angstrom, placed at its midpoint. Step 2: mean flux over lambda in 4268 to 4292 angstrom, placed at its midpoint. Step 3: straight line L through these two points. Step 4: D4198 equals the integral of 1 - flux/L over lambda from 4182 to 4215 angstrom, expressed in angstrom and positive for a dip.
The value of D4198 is -1.2 angstrom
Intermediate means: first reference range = 19.9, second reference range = 20.1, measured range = 20.7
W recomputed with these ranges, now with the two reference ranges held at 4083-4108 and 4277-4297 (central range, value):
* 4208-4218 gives -0.199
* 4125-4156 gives -0.088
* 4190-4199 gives -0.109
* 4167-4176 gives -0.012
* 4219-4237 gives -0.026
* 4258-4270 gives -0.071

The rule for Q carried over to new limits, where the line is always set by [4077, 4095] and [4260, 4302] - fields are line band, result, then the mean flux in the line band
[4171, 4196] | 0.061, 19.2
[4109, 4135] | 0.132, 18.2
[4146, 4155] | -0.018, 20.8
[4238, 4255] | -0.073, 21.4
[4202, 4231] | -0.014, 20.4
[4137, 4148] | 0.041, 19.7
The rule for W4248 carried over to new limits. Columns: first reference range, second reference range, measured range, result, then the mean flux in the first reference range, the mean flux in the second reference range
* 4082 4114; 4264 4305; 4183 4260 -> -0.08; 17.9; 19.5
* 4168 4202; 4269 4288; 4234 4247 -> -0.03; 19.4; 20.2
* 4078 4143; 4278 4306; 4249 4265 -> -0.10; 18.6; 18.8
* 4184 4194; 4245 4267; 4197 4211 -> 0.02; 20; 20.9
